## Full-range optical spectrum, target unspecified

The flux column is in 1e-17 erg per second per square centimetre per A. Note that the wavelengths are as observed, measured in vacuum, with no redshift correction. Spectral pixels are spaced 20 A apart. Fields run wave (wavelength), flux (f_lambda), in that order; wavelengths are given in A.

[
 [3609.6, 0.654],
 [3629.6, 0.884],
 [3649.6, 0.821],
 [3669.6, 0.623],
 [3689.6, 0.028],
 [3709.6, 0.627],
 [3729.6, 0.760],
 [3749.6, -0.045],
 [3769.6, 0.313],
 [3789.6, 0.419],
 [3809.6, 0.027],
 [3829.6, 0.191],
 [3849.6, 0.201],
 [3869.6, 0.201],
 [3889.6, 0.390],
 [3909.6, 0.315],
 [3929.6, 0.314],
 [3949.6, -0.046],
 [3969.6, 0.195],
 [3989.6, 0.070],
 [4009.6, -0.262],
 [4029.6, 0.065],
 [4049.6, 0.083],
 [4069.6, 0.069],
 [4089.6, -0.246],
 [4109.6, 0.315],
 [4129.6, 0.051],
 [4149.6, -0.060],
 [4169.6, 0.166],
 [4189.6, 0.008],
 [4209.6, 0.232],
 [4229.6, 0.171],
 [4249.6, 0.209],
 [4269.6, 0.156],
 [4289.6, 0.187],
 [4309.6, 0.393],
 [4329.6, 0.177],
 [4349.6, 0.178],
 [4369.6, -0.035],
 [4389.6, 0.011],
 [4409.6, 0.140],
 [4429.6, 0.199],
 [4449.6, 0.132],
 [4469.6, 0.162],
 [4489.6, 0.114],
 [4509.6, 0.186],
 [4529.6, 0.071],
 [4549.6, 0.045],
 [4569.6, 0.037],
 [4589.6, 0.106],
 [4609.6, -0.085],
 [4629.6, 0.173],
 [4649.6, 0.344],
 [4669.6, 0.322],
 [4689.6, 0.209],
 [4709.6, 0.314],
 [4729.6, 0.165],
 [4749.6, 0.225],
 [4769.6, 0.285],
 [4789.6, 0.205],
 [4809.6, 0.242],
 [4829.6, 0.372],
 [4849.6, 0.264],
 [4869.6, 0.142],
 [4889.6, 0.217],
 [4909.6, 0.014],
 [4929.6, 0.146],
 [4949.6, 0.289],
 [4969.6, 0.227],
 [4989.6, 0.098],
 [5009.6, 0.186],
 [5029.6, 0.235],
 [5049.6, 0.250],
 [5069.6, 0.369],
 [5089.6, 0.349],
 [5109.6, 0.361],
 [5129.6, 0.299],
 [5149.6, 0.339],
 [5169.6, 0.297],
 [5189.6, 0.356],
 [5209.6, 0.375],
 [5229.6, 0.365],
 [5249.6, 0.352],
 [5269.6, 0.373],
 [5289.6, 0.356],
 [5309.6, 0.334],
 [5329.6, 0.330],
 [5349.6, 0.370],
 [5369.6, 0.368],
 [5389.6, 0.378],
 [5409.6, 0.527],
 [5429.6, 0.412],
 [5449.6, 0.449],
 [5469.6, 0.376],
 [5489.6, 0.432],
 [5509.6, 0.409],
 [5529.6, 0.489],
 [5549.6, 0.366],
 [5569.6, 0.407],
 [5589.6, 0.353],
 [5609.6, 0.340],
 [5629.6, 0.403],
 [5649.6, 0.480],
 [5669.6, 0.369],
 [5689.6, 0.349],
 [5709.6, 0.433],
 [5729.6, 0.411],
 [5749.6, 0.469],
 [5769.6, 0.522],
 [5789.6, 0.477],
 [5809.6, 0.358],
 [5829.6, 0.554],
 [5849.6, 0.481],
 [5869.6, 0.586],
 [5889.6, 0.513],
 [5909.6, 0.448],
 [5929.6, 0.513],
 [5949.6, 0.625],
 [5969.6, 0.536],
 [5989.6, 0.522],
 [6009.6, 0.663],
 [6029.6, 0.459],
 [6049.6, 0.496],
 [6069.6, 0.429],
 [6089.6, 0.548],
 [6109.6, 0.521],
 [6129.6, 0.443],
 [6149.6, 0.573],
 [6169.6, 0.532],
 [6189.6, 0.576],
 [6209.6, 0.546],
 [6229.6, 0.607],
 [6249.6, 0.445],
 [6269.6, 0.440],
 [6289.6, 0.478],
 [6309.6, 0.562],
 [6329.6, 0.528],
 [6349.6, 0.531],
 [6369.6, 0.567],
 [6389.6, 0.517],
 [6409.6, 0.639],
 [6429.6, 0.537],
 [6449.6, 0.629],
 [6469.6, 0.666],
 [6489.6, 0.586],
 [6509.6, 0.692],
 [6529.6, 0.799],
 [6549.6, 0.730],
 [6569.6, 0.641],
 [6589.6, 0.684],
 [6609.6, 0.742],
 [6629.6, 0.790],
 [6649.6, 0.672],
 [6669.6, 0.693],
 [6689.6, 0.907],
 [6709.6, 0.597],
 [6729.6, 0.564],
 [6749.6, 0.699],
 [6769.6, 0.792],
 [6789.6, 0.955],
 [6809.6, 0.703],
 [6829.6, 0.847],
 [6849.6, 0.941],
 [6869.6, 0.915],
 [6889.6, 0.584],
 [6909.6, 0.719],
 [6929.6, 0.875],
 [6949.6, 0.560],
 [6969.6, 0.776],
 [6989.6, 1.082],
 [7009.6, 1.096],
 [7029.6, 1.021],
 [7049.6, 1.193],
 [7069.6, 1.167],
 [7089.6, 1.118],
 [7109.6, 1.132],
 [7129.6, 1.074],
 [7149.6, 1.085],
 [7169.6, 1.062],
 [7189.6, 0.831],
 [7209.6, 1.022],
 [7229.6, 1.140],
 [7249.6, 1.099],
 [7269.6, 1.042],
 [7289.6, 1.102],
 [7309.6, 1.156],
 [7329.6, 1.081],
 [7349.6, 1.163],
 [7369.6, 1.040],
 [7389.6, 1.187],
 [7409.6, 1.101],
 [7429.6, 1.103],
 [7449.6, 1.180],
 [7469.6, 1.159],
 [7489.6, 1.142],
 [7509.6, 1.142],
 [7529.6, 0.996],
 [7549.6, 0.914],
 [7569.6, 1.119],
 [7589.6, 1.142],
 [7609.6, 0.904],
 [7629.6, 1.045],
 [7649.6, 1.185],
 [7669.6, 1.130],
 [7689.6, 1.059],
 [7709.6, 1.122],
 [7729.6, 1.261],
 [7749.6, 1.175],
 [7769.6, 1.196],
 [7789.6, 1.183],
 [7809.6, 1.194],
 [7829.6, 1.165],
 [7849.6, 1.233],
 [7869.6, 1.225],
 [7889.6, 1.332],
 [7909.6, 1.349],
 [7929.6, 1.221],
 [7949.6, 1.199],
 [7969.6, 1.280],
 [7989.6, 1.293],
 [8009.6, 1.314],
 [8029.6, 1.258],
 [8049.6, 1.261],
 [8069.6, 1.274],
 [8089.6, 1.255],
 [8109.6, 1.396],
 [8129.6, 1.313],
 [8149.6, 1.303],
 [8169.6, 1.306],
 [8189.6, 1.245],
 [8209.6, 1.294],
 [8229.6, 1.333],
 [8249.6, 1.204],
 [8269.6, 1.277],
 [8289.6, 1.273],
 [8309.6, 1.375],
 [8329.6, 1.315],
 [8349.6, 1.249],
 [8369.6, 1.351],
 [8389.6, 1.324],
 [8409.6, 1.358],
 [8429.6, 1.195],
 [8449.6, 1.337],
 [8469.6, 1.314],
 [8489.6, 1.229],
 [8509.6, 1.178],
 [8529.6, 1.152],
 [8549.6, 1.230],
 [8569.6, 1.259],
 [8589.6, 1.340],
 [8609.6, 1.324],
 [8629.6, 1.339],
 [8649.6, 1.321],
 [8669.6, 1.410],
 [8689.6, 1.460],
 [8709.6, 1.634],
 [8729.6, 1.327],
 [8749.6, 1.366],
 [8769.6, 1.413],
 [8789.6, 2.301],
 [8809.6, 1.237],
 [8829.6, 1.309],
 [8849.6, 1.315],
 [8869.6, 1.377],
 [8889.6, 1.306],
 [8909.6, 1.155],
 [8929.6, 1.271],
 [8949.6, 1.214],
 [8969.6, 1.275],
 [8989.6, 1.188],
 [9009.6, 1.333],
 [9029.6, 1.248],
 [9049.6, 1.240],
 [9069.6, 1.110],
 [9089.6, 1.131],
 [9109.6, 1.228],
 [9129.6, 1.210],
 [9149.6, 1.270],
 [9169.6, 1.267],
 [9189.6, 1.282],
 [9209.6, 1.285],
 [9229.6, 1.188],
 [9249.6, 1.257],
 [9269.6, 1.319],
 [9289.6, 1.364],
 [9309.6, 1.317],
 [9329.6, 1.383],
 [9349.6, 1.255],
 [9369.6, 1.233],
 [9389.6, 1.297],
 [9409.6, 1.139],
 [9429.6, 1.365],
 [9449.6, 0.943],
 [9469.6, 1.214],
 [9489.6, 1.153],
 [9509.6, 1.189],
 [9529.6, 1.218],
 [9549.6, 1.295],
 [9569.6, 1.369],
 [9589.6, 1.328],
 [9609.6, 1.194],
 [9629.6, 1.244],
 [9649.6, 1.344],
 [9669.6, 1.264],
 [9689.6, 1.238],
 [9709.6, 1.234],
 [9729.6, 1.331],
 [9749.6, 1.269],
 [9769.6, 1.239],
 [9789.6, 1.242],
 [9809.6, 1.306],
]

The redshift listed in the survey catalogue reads 0.75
